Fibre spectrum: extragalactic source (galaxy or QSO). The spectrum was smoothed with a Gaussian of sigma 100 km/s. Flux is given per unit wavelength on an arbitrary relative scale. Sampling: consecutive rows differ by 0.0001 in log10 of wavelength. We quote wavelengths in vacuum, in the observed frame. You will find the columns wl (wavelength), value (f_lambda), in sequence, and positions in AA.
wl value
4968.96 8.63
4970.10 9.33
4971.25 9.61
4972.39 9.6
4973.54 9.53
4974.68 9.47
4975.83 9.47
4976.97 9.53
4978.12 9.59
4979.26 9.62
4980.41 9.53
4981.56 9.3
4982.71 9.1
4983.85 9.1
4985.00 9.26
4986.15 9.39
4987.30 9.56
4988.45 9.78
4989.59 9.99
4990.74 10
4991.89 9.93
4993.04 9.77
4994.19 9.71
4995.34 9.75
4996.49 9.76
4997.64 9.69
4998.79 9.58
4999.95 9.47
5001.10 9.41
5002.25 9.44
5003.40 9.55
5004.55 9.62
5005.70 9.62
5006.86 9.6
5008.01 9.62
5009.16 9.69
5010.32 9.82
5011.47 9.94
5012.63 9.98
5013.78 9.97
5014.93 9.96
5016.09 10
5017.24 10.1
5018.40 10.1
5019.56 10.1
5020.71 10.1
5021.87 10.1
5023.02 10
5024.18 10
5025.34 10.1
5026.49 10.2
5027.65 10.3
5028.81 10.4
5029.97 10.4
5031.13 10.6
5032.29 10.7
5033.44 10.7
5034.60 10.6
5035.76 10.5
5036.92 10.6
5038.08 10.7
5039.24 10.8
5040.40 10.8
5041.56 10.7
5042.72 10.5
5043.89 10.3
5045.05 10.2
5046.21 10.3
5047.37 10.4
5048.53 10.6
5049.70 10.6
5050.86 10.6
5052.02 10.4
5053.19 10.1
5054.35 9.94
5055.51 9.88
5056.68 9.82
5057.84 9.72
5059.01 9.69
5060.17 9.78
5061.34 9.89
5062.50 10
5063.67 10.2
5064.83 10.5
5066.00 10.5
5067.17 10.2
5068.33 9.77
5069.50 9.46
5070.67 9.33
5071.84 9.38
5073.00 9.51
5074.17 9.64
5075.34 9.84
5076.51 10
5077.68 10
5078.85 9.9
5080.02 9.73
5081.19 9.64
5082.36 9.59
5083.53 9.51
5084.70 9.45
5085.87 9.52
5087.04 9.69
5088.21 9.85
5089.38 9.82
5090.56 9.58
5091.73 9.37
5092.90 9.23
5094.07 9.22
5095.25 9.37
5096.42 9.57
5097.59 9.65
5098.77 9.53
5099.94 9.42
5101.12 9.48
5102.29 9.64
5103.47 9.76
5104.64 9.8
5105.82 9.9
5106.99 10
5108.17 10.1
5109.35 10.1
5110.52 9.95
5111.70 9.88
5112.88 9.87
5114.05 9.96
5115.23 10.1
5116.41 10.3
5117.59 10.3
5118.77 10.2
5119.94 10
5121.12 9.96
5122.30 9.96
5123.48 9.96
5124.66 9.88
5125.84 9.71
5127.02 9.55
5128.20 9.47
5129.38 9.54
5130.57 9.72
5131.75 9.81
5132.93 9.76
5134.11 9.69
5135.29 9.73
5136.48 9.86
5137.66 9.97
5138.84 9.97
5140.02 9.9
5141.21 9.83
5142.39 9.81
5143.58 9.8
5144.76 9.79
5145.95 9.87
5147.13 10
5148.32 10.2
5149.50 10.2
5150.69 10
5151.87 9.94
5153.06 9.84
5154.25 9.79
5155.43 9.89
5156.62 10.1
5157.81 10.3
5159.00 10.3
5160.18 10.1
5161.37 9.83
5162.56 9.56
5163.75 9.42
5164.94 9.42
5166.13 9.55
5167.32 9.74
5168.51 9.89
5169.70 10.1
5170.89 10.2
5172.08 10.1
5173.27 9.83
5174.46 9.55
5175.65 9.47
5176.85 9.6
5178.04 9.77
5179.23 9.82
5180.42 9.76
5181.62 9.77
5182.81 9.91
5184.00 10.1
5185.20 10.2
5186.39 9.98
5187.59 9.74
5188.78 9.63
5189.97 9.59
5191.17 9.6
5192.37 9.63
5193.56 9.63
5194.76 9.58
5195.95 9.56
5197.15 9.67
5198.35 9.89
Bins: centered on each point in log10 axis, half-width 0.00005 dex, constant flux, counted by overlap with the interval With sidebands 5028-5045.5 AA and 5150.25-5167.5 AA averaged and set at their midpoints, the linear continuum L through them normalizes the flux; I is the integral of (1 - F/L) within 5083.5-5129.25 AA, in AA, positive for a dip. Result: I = 1.8 AA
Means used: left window 10.6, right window 9.85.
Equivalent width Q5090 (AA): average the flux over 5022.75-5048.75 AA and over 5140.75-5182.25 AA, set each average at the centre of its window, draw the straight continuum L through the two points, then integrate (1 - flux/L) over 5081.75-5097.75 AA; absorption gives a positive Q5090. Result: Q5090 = 1.1 AA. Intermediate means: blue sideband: 10.5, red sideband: 9.86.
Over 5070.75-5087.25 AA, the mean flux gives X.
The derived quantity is 9.66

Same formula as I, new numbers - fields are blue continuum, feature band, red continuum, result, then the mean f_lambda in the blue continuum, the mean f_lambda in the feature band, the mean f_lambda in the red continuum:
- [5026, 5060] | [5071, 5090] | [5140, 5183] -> 0.97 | 10.4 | 9.69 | 9.86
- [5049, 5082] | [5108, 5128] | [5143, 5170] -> -0.13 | 9.93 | 9.98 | 9.9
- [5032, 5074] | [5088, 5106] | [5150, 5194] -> 0.90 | 10.2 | 9.56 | 9.83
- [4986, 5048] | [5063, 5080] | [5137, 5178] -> 0.20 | 10.1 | 9.87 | 9.88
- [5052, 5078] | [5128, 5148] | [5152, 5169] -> 0.08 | 9.88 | 9.8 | 9.84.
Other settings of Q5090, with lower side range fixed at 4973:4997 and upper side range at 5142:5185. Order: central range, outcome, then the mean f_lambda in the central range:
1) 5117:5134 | -0.1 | 9.84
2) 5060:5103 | 0.2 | 9.69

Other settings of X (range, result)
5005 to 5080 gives 10.1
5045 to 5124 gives 9.87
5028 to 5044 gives 10.6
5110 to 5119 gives 10.1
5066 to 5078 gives 9.74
